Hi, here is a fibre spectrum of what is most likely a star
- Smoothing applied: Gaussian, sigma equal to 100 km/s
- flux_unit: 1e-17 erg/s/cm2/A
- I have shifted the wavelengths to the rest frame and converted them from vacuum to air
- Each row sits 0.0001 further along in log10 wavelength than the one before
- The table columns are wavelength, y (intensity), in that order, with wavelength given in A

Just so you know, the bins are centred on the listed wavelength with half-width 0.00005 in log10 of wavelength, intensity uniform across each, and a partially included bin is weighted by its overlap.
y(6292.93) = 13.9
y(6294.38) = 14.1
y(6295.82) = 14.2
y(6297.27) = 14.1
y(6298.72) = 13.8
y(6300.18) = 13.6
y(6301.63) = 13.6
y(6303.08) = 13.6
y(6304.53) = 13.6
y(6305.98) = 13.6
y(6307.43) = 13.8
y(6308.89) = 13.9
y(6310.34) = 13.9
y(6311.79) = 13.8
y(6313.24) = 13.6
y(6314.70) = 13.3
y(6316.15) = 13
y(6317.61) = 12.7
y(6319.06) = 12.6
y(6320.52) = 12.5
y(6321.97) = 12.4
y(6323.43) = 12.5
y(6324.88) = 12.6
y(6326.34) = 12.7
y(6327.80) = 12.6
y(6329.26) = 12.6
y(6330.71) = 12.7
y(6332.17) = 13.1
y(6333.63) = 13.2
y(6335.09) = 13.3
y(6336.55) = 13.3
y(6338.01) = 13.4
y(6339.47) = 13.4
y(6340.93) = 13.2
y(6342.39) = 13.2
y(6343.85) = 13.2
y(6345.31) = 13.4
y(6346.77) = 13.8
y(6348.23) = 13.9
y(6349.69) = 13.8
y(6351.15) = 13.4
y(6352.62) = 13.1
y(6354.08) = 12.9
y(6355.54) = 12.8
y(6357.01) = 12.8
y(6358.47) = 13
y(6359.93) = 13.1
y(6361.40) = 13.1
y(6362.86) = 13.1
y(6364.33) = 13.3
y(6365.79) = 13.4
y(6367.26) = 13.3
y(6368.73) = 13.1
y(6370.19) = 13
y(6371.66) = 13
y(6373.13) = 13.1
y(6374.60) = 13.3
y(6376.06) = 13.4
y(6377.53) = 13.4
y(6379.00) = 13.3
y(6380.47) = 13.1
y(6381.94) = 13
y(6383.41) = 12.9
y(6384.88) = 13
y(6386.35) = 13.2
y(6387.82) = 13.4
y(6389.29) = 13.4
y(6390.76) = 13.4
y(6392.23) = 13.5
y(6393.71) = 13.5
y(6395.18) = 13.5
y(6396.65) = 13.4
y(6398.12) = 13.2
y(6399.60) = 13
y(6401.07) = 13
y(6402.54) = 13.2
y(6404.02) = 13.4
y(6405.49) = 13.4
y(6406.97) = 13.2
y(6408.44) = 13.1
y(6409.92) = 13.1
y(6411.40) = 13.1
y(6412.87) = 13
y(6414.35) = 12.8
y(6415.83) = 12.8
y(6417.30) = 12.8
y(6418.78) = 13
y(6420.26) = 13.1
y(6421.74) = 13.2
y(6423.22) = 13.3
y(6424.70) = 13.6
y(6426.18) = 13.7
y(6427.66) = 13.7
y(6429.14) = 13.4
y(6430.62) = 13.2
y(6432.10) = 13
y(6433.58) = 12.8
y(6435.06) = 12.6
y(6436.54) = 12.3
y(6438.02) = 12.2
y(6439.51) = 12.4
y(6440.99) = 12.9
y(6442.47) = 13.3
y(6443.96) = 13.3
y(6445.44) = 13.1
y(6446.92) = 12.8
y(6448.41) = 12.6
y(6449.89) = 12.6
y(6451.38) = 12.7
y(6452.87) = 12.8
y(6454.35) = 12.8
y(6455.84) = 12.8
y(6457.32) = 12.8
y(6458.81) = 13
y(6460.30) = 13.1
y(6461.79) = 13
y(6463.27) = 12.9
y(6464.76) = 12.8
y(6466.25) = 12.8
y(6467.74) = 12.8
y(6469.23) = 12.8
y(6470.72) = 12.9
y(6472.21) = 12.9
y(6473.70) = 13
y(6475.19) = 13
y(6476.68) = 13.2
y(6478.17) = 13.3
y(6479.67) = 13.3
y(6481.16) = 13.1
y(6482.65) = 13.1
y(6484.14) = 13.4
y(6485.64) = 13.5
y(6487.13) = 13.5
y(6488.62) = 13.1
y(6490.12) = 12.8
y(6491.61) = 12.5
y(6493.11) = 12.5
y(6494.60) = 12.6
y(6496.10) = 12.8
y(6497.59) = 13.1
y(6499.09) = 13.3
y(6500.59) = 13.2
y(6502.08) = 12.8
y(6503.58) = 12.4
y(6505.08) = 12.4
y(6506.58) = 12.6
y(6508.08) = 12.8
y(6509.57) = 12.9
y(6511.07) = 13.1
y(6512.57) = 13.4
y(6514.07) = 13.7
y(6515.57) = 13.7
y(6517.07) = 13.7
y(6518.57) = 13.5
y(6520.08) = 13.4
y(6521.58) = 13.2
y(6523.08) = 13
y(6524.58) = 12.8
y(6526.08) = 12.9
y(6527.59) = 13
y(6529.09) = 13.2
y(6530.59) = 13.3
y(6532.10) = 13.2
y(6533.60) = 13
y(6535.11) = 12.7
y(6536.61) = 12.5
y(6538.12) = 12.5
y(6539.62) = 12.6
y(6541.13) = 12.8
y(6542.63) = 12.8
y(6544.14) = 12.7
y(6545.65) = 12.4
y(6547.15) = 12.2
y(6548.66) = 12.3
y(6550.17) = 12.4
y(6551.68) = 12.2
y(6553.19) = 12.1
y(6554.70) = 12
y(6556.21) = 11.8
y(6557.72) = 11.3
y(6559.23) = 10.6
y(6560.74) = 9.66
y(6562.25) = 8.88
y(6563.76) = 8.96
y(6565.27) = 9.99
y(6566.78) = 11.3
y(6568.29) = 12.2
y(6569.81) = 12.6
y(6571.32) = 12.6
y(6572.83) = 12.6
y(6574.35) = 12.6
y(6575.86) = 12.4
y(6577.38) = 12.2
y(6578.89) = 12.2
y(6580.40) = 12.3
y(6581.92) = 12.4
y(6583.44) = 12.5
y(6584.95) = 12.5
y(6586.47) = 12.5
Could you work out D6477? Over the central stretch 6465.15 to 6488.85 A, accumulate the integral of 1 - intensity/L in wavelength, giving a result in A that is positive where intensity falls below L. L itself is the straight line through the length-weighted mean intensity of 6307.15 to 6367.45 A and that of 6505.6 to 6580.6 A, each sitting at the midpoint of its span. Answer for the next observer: -0.90 A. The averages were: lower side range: 13.2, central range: 13.1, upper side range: 12.4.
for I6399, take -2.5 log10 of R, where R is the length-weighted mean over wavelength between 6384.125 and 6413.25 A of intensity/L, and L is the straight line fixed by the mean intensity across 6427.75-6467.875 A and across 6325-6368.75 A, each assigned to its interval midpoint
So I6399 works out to -0.02 mag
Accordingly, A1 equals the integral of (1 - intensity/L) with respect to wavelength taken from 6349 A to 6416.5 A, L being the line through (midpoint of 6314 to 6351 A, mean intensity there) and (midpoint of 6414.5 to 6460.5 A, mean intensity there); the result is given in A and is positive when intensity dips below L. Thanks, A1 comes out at -0.9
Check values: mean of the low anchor 13.1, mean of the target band 13.2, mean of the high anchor 13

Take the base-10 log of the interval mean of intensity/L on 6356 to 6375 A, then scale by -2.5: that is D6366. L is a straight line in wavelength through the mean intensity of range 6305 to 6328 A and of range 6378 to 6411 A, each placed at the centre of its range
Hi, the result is 0.006 mag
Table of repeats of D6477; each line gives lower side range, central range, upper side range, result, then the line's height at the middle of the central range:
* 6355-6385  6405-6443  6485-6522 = 0.18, 13.1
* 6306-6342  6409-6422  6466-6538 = 0.08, 13.1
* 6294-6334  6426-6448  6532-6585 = -0.58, 12.6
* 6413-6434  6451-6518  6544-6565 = -3.79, 12.3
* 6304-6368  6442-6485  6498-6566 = -0.90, 12.7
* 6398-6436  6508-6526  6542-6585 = -1.54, 12.2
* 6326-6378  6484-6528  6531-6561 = -2.18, 12.4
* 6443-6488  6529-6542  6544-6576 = -0.97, 12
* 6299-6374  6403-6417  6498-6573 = -0.20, 12.9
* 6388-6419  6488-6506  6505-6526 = 0.53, 13.2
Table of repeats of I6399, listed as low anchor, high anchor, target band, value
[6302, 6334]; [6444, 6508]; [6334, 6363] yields -0.016 mag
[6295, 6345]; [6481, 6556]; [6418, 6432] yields -0.022 mag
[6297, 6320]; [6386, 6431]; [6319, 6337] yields 0.057 mag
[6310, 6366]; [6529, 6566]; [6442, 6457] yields -0.035 mag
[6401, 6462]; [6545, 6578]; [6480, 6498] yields -0.054 mag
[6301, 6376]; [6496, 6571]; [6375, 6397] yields -0.024 mag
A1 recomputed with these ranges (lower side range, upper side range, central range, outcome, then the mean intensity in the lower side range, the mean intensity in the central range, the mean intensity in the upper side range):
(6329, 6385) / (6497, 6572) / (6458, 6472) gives -0.2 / 13.2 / 12.9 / 12.4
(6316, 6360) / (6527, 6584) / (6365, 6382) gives -0.4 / 13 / 13.2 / 12.1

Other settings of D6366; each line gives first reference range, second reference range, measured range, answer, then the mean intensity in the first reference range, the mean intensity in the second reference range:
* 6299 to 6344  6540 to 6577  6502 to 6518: -0.09 mag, 13.2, 11.7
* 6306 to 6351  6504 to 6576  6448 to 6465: -0.01 mag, 13.2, 12.4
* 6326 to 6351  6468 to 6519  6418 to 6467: 0.01 mag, 13.2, 13.1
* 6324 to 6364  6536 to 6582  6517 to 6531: -0.09 mag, 13.1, 11.9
